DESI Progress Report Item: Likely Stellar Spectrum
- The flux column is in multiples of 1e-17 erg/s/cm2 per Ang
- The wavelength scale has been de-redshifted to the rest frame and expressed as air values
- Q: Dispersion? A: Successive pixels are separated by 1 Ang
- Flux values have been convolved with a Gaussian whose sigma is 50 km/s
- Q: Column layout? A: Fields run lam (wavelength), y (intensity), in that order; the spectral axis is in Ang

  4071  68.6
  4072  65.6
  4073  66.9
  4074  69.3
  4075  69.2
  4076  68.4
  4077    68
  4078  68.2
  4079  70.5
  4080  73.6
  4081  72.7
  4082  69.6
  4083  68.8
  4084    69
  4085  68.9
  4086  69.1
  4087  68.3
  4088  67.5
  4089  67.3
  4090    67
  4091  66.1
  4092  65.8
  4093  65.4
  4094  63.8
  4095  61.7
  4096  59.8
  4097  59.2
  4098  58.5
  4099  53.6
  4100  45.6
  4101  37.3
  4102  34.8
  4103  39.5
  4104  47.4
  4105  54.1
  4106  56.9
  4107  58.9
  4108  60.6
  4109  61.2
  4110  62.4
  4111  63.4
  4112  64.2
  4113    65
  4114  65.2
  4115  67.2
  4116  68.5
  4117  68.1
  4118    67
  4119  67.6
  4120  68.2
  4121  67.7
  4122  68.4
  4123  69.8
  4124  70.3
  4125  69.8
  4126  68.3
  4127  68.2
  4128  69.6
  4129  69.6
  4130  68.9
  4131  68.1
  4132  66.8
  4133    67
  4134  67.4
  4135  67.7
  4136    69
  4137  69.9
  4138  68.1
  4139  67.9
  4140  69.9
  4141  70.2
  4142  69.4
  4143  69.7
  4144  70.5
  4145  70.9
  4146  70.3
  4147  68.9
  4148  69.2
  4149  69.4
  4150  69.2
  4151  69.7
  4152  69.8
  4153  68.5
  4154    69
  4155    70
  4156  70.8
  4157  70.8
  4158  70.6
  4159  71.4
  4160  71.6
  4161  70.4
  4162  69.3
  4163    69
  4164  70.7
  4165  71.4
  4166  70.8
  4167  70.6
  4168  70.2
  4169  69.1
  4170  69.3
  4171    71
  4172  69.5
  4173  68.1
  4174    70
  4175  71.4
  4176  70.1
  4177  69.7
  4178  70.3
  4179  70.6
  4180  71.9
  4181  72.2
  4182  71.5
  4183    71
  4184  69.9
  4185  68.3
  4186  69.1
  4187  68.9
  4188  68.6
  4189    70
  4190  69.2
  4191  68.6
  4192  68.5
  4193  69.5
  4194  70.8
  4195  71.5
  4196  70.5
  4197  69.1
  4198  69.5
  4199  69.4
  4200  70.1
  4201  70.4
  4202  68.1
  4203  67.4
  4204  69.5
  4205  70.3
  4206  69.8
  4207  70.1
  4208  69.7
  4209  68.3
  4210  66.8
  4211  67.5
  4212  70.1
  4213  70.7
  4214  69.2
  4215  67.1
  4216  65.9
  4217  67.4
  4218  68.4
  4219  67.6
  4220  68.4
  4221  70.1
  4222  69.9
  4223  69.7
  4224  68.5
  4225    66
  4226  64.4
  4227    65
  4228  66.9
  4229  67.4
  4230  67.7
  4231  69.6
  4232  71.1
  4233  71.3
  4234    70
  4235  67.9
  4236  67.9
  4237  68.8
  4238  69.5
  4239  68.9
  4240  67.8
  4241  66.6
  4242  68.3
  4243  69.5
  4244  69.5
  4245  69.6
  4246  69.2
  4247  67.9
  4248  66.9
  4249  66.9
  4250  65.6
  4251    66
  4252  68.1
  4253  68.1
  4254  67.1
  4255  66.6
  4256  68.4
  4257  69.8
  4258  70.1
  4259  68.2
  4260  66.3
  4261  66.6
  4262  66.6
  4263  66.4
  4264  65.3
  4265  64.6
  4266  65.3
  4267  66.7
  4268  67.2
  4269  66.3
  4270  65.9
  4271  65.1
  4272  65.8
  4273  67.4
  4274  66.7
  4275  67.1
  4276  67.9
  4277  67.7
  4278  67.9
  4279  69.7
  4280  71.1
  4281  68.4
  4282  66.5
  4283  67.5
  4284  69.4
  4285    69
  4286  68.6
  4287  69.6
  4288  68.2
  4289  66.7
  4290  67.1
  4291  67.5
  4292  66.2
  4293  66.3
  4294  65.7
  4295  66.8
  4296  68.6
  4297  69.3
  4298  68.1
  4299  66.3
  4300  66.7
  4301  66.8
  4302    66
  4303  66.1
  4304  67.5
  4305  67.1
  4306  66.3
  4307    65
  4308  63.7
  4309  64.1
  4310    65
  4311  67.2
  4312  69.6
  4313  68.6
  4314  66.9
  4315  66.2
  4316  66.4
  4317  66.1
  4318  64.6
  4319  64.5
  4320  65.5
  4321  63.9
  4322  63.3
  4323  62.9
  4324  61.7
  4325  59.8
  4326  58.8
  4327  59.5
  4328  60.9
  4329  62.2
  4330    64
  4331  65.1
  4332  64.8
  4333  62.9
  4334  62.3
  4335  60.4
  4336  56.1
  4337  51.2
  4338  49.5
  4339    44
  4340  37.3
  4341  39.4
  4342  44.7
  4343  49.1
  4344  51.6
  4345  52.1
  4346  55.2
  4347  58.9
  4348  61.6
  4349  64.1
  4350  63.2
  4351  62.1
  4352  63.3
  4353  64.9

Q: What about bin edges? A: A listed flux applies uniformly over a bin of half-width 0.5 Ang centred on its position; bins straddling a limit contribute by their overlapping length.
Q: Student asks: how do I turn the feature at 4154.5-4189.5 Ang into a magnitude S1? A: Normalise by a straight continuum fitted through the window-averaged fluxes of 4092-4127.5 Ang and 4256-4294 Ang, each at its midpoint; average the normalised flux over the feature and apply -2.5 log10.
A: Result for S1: -0.11 mag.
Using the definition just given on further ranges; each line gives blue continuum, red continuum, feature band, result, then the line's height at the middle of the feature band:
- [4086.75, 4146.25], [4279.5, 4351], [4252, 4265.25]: -0.07 mag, 63.1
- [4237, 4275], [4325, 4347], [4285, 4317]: -0.11 mag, 60.4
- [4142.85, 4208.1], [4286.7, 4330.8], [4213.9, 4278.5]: 0.00 mag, 67.6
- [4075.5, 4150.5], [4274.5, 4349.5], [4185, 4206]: -0.08 mag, 64.3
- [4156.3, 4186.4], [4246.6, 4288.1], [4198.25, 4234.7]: 0.01 mag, 68.9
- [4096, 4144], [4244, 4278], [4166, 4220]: -0.07 mag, 65.3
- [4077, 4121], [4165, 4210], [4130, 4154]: -0.05 mag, 66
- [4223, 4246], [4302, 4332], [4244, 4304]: -0.01 mag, 66.5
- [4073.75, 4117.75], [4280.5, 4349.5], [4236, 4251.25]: -0.09 mag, 62.6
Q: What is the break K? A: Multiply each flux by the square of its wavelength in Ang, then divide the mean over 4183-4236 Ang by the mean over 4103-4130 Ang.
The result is 1.1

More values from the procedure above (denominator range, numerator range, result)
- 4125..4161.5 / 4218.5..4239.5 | 1.03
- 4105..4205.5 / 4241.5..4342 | 1.01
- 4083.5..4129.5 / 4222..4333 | 1.16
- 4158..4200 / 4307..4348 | 0.91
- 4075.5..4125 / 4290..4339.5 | 1.12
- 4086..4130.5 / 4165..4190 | 1.16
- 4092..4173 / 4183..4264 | 1.09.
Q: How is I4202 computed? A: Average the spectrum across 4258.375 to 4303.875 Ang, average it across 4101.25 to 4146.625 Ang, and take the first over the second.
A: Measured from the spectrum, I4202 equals 1.0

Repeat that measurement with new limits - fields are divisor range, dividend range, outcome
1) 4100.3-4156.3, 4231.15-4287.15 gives 1.04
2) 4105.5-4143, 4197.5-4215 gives 1.03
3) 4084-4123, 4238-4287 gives 1.10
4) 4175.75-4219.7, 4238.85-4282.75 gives 0.97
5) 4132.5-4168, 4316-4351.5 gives 0.84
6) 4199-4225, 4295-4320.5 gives 0.97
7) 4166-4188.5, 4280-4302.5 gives 0.96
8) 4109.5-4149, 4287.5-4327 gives 0.96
